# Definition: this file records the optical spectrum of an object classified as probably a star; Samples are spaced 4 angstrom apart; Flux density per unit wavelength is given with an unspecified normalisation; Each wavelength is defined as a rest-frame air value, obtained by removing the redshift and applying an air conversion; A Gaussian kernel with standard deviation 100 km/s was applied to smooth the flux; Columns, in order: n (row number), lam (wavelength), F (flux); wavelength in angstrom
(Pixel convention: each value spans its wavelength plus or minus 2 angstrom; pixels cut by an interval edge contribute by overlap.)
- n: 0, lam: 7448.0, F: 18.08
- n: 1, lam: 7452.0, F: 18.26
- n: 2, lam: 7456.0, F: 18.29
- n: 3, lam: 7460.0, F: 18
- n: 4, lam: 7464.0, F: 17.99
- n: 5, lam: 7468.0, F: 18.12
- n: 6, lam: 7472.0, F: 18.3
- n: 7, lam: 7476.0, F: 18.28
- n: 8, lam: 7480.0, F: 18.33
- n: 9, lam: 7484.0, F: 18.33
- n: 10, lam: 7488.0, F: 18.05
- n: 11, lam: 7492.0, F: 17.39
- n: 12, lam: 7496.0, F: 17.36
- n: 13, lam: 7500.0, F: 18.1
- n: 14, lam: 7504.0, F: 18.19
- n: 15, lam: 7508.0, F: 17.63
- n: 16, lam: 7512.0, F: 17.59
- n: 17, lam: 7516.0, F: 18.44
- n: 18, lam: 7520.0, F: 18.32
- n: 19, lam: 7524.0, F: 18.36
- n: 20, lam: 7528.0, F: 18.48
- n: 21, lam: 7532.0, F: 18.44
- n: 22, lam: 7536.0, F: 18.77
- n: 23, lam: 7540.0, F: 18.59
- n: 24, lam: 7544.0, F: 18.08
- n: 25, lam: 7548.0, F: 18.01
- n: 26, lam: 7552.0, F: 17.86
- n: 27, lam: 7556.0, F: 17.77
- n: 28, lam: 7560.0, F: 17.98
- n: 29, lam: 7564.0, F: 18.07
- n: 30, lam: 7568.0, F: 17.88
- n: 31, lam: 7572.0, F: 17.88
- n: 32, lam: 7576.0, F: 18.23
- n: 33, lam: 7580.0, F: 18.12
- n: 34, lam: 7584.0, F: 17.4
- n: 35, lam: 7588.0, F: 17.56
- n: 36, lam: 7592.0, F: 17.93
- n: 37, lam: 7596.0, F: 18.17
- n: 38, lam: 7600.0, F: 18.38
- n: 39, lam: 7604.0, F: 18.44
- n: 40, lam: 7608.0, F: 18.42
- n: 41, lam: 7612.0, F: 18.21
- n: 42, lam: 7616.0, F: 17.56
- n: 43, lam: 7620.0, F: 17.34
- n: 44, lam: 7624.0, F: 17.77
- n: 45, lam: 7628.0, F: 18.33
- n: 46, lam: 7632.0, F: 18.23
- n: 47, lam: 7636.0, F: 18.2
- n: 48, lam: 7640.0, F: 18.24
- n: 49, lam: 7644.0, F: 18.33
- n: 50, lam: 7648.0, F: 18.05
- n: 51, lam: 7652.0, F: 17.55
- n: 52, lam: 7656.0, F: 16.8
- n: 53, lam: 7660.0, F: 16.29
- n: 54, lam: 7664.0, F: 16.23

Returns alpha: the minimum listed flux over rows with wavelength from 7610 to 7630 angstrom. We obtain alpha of 17.34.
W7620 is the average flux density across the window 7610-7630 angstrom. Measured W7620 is 17.8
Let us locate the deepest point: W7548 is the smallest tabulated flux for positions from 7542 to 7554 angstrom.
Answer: 17.86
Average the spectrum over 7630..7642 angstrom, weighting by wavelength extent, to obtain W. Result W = 18.2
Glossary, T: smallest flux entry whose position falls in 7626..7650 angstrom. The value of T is 18.05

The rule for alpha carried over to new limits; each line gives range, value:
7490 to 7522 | 17.36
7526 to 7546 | 18.08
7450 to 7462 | 18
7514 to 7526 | 18.32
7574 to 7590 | 17.4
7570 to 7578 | 17.88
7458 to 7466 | 17.99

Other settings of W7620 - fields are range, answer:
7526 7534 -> 18.5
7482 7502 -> 17.8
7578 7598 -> 17.8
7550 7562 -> 17.9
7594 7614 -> 18.3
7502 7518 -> 18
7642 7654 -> 18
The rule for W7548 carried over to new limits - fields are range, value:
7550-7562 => 17.77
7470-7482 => 18.28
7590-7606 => 17.93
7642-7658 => 16.8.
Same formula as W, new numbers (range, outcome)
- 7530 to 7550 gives 18.4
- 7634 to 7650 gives 18.2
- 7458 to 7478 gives 18.1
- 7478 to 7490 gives 18.2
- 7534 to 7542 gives 18.7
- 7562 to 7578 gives 18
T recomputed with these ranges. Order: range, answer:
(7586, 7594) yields 17.56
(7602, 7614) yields 18.21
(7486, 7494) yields 17.39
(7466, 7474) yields 18.12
